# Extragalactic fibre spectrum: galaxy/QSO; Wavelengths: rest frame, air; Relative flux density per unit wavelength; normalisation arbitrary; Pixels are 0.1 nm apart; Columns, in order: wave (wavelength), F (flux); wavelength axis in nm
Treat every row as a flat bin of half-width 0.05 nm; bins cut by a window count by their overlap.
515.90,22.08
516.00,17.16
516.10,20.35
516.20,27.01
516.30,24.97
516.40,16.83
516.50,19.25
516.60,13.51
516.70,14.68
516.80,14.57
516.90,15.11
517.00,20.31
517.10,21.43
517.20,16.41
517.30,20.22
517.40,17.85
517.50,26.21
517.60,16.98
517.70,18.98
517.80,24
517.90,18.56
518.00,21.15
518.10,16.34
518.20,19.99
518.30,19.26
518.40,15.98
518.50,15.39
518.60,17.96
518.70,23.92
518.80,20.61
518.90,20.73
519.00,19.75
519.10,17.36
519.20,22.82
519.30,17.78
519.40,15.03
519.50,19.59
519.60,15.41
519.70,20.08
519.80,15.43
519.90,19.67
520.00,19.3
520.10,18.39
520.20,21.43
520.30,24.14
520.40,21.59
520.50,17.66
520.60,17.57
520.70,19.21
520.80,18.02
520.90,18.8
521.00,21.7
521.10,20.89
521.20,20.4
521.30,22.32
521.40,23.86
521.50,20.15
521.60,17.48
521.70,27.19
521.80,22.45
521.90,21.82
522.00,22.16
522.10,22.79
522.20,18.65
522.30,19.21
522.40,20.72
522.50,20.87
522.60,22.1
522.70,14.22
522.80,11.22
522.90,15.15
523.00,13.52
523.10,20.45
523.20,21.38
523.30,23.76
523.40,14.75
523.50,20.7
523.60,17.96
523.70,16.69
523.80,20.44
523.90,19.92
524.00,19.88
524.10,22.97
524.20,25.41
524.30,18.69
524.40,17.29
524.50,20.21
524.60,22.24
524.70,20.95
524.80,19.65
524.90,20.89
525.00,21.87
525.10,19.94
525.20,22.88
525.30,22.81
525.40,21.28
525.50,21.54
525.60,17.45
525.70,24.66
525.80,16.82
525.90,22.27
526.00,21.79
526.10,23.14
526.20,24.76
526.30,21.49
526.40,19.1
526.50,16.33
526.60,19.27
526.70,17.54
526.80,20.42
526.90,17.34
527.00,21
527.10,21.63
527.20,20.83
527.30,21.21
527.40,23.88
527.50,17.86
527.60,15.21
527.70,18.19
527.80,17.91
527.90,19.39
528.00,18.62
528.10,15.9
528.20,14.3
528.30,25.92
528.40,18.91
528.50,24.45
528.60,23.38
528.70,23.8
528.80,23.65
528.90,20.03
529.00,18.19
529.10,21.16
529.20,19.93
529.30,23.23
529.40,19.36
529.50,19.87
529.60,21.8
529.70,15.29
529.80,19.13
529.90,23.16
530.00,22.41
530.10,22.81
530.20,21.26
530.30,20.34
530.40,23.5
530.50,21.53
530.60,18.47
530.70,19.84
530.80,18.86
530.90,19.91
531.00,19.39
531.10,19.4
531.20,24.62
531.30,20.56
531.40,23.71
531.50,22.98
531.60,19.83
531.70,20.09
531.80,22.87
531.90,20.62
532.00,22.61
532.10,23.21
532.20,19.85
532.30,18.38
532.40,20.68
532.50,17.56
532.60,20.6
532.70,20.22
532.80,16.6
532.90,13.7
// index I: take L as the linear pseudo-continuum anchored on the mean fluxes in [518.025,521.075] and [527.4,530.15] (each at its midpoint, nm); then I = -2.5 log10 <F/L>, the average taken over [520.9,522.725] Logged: -0.09 mag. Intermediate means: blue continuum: 19.1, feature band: 21.1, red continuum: 20.2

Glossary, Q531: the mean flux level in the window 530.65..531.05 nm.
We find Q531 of 19.5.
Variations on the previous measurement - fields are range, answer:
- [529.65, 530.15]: 20.6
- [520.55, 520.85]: 18.3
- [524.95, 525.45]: 21.8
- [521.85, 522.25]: 21.4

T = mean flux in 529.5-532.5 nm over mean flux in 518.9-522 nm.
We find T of 1.05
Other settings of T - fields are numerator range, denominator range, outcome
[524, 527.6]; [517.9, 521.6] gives 1.07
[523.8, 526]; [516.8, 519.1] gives 1.09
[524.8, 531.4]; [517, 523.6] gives 1.05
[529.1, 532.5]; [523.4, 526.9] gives 1.02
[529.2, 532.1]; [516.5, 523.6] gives 1.09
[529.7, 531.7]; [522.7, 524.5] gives 1.12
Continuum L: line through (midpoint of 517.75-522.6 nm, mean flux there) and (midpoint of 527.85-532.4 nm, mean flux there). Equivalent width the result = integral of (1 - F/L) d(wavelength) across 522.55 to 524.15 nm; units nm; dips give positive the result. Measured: 0.14 nm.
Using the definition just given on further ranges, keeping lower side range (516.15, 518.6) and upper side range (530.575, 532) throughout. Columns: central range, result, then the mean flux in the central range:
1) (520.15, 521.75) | -0.110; 20.8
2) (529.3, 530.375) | -0.002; 20.7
